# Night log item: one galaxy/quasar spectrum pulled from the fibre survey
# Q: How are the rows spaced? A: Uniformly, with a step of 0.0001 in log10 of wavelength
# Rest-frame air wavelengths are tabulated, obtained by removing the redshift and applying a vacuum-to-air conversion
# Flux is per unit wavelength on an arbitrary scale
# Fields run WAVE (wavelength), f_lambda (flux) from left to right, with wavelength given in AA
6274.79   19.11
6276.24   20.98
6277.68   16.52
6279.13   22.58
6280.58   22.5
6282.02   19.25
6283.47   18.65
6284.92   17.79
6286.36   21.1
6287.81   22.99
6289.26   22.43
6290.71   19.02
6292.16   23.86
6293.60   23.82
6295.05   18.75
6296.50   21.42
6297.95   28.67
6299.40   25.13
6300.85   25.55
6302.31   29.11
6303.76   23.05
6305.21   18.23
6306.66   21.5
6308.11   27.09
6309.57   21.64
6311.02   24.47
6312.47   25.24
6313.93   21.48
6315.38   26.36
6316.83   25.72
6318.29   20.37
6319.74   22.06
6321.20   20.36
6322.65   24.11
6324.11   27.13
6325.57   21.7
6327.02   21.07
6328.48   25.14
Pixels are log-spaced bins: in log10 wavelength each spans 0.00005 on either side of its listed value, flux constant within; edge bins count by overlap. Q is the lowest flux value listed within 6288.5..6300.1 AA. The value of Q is 18.75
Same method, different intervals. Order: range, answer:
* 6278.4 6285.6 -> 17.79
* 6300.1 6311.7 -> 18.23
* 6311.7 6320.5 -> 20.37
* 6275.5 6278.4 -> 16.52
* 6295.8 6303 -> 21.42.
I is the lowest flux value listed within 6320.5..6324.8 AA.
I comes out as 20.36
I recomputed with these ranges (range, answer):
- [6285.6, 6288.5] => 21.1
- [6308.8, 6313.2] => 21.64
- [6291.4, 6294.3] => 23.82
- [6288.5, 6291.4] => 19.02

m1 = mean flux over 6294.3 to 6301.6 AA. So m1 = 23.9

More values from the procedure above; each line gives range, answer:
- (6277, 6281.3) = 20.5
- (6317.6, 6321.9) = 20.9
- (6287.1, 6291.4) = 21.5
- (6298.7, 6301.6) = 25.3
